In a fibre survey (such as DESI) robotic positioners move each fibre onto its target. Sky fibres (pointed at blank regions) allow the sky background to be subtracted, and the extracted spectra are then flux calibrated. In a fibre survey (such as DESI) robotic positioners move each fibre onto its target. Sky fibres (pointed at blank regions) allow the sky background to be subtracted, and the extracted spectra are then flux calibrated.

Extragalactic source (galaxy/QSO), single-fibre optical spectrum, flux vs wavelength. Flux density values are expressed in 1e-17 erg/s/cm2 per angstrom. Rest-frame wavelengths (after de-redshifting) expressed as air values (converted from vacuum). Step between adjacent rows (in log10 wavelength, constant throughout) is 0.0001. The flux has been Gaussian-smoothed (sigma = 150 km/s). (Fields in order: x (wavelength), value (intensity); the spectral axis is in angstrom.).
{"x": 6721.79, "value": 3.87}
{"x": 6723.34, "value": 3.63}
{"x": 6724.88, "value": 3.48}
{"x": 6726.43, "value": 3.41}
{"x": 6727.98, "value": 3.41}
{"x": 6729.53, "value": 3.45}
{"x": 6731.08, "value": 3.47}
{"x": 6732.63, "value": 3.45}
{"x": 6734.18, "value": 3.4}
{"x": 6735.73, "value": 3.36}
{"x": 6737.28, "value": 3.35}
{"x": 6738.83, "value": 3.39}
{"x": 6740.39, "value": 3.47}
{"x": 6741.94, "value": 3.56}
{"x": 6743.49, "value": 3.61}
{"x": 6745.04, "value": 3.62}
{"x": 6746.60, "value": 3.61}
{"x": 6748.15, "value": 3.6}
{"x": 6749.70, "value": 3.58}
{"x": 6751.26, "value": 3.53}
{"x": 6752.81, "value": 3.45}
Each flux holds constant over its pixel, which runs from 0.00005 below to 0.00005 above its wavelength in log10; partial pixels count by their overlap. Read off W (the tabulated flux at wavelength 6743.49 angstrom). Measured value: 3.61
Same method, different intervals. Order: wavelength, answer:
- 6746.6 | 3.61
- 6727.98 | 3.41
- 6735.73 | 3.36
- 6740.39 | 3.47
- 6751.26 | 3.53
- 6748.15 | 3.6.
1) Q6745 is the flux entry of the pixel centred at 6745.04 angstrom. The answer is 3.62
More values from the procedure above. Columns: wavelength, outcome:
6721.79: 3.87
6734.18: 3.4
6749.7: 3.58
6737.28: 3.35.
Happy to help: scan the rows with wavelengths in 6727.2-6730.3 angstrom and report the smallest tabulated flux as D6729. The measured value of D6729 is 3.41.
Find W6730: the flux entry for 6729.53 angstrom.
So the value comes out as 3.45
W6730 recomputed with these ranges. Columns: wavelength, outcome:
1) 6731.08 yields 3.47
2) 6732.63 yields 3.45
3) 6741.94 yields 3.56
